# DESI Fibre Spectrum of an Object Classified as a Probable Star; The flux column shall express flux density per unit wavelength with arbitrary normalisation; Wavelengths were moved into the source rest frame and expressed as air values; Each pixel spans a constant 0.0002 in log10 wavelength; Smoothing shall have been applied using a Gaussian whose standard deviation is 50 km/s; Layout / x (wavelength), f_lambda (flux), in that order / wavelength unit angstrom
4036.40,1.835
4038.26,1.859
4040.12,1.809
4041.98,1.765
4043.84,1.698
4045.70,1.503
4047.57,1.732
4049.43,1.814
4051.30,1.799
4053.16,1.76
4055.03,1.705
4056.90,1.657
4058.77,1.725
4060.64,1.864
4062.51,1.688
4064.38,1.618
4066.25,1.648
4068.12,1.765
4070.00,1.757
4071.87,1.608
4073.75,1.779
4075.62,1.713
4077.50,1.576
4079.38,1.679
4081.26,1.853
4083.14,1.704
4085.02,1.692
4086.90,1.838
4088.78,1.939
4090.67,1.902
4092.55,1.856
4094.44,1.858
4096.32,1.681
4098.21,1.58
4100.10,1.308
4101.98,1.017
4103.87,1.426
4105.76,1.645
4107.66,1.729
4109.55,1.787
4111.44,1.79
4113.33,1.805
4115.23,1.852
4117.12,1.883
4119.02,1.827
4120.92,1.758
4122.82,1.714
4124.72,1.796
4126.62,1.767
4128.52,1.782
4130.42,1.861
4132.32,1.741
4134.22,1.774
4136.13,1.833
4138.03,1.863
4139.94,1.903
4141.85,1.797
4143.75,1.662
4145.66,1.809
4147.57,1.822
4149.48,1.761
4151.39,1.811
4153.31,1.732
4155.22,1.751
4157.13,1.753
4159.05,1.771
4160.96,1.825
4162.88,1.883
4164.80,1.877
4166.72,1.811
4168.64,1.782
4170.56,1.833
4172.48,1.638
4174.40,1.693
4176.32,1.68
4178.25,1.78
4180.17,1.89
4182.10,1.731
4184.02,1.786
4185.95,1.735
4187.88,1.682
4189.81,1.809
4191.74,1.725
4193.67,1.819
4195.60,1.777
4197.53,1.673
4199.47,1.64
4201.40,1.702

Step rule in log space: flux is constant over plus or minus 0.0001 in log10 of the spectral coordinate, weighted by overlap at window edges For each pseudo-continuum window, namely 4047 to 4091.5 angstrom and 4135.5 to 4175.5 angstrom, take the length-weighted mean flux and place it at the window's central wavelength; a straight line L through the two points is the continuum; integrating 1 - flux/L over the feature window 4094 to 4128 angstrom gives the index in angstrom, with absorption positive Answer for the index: 1.7 angstrom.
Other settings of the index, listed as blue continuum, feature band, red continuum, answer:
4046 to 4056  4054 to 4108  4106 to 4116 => 2.4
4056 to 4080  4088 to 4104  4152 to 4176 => 0.9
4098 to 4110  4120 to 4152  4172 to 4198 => -4.1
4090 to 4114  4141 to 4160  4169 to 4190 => -0.6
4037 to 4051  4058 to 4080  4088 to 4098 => 1.0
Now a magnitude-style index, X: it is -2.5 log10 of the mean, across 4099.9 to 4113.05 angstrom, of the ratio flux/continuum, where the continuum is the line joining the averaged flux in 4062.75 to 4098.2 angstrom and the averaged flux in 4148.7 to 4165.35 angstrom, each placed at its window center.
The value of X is 0.134 mag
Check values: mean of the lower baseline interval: 1.74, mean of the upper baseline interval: 1.79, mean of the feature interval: 1.56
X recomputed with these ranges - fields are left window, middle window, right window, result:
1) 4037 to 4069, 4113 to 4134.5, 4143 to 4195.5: -0.02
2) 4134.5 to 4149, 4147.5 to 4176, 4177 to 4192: 0.01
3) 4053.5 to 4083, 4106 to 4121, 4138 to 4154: -0.02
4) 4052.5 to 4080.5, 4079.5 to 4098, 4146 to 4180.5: -0.05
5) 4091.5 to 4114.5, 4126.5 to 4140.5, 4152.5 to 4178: -0.07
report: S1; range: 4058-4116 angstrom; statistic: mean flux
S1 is 1.7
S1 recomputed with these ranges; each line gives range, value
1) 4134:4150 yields 1.8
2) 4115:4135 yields 1.79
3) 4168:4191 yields 1.75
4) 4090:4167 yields 1.75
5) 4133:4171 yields 1.8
